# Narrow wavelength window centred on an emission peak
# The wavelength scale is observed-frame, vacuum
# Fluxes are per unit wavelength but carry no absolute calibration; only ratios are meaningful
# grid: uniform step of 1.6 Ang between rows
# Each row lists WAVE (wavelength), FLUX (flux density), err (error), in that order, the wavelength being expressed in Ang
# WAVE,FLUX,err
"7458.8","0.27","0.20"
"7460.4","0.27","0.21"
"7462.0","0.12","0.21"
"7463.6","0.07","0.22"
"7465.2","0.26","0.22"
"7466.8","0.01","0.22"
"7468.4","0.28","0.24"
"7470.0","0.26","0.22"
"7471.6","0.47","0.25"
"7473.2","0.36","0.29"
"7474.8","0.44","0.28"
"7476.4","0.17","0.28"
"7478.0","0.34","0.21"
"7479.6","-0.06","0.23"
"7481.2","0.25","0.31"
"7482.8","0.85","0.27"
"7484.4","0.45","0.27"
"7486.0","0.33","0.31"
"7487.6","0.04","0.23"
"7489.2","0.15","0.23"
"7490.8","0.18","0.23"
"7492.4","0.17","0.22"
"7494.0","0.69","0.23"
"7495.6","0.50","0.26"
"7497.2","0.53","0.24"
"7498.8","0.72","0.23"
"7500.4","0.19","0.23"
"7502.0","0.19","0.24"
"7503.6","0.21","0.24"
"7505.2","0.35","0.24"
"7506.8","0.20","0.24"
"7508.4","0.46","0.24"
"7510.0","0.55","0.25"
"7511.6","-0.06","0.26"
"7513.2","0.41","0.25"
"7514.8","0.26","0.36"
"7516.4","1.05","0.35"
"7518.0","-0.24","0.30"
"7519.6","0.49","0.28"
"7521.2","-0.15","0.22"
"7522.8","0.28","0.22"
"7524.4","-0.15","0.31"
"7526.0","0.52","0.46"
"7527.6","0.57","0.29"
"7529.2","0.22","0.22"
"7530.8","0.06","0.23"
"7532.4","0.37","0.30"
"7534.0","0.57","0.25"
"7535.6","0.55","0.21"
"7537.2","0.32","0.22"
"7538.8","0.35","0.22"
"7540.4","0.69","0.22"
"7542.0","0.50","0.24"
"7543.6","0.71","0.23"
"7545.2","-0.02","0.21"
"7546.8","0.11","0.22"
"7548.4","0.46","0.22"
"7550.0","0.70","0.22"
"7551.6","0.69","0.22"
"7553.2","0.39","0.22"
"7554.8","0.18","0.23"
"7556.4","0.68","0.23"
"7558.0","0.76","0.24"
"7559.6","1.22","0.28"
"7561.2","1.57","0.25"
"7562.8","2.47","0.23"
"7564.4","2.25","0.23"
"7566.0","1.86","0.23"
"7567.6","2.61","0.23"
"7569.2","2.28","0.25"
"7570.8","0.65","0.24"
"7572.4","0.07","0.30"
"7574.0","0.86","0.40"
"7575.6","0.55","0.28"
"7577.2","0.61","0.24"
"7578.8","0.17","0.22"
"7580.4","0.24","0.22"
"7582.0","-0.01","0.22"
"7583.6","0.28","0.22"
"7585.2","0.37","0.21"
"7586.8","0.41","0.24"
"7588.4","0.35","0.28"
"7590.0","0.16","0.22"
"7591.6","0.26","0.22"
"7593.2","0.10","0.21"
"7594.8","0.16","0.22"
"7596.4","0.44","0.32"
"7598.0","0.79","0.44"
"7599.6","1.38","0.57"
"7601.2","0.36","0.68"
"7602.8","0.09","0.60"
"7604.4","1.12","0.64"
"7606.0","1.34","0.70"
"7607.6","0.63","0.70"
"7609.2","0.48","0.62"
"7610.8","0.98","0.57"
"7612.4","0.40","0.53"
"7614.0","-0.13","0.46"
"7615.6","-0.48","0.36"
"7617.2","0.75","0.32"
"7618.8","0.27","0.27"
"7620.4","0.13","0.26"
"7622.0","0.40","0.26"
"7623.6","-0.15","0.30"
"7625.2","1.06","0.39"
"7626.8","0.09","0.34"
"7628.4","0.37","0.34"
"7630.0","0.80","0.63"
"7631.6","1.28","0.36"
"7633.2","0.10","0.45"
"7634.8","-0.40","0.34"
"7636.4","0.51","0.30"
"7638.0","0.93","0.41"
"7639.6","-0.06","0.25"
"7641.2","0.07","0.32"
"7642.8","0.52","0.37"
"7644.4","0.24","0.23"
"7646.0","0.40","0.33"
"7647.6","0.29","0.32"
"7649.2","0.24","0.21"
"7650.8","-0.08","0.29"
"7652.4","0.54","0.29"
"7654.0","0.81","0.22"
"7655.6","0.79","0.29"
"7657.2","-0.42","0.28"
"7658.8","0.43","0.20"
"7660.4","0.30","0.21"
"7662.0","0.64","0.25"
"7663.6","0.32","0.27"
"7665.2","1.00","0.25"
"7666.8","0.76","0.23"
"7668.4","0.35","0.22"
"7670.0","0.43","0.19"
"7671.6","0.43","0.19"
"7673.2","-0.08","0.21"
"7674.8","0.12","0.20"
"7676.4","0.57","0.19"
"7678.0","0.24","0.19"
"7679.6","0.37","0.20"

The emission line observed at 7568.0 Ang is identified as [O II] 3727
